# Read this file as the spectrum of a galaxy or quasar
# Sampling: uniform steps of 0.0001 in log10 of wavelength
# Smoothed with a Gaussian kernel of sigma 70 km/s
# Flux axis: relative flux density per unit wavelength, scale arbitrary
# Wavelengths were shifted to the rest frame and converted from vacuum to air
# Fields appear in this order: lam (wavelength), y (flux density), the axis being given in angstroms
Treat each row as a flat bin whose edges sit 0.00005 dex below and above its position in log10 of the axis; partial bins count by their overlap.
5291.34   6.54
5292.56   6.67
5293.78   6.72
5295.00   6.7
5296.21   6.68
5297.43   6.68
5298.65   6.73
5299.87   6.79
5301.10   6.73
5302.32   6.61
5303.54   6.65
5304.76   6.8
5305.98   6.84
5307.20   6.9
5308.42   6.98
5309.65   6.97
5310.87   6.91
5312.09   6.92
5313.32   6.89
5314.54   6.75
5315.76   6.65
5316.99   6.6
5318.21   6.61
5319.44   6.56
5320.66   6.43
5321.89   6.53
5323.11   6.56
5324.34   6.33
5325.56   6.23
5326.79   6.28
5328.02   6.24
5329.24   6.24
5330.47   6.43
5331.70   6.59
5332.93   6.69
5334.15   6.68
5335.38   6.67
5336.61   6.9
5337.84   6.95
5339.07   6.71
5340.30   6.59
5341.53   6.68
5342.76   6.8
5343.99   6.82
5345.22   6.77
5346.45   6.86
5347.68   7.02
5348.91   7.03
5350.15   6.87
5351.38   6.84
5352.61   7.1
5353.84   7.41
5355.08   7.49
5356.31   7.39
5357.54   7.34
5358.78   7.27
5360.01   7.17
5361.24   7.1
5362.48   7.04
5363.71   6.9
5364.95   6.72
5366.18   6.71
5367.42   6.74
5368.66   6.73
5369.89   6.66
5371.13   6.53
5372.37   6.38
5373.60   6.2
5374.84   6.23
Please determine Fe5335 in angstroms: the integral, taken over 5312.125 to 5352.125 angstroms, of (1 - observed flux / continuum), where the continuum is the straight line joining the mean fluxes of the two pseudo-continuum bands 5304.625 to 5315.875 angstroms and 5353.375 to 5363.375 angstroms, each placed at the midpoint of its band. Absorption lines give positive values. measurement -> 2.25 angstroms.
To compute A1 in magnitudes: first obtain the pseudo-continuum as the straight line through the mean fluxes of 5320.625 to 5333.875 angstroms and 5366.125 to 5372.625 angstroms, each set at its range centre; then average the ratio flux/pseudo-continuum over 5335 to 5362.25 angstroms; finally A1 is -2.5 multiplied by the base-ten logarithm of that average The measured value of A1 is -0.08 mag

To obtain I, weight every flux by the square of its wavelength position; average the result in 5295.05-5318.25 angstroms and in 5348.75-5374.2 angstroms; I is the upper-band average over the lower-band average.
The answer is 1.0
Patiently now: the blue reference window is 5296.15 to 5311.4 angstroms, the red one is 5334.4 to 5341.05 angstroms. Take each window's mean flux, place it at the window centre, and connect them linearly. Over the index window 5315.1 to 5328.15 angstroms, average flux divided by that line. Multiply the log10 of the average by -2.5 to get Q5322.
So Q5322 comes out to 0.05 mag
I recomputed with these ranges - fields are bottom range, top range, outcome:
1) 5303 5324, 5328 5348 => 1.00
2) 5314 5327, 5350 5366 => 1.11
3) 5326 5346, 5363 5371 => 1.03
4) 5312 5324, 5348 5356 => 1.09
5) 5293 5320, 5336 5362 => 1.05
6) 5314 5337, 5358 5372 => 1.07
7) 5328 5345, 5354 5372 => 1.06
